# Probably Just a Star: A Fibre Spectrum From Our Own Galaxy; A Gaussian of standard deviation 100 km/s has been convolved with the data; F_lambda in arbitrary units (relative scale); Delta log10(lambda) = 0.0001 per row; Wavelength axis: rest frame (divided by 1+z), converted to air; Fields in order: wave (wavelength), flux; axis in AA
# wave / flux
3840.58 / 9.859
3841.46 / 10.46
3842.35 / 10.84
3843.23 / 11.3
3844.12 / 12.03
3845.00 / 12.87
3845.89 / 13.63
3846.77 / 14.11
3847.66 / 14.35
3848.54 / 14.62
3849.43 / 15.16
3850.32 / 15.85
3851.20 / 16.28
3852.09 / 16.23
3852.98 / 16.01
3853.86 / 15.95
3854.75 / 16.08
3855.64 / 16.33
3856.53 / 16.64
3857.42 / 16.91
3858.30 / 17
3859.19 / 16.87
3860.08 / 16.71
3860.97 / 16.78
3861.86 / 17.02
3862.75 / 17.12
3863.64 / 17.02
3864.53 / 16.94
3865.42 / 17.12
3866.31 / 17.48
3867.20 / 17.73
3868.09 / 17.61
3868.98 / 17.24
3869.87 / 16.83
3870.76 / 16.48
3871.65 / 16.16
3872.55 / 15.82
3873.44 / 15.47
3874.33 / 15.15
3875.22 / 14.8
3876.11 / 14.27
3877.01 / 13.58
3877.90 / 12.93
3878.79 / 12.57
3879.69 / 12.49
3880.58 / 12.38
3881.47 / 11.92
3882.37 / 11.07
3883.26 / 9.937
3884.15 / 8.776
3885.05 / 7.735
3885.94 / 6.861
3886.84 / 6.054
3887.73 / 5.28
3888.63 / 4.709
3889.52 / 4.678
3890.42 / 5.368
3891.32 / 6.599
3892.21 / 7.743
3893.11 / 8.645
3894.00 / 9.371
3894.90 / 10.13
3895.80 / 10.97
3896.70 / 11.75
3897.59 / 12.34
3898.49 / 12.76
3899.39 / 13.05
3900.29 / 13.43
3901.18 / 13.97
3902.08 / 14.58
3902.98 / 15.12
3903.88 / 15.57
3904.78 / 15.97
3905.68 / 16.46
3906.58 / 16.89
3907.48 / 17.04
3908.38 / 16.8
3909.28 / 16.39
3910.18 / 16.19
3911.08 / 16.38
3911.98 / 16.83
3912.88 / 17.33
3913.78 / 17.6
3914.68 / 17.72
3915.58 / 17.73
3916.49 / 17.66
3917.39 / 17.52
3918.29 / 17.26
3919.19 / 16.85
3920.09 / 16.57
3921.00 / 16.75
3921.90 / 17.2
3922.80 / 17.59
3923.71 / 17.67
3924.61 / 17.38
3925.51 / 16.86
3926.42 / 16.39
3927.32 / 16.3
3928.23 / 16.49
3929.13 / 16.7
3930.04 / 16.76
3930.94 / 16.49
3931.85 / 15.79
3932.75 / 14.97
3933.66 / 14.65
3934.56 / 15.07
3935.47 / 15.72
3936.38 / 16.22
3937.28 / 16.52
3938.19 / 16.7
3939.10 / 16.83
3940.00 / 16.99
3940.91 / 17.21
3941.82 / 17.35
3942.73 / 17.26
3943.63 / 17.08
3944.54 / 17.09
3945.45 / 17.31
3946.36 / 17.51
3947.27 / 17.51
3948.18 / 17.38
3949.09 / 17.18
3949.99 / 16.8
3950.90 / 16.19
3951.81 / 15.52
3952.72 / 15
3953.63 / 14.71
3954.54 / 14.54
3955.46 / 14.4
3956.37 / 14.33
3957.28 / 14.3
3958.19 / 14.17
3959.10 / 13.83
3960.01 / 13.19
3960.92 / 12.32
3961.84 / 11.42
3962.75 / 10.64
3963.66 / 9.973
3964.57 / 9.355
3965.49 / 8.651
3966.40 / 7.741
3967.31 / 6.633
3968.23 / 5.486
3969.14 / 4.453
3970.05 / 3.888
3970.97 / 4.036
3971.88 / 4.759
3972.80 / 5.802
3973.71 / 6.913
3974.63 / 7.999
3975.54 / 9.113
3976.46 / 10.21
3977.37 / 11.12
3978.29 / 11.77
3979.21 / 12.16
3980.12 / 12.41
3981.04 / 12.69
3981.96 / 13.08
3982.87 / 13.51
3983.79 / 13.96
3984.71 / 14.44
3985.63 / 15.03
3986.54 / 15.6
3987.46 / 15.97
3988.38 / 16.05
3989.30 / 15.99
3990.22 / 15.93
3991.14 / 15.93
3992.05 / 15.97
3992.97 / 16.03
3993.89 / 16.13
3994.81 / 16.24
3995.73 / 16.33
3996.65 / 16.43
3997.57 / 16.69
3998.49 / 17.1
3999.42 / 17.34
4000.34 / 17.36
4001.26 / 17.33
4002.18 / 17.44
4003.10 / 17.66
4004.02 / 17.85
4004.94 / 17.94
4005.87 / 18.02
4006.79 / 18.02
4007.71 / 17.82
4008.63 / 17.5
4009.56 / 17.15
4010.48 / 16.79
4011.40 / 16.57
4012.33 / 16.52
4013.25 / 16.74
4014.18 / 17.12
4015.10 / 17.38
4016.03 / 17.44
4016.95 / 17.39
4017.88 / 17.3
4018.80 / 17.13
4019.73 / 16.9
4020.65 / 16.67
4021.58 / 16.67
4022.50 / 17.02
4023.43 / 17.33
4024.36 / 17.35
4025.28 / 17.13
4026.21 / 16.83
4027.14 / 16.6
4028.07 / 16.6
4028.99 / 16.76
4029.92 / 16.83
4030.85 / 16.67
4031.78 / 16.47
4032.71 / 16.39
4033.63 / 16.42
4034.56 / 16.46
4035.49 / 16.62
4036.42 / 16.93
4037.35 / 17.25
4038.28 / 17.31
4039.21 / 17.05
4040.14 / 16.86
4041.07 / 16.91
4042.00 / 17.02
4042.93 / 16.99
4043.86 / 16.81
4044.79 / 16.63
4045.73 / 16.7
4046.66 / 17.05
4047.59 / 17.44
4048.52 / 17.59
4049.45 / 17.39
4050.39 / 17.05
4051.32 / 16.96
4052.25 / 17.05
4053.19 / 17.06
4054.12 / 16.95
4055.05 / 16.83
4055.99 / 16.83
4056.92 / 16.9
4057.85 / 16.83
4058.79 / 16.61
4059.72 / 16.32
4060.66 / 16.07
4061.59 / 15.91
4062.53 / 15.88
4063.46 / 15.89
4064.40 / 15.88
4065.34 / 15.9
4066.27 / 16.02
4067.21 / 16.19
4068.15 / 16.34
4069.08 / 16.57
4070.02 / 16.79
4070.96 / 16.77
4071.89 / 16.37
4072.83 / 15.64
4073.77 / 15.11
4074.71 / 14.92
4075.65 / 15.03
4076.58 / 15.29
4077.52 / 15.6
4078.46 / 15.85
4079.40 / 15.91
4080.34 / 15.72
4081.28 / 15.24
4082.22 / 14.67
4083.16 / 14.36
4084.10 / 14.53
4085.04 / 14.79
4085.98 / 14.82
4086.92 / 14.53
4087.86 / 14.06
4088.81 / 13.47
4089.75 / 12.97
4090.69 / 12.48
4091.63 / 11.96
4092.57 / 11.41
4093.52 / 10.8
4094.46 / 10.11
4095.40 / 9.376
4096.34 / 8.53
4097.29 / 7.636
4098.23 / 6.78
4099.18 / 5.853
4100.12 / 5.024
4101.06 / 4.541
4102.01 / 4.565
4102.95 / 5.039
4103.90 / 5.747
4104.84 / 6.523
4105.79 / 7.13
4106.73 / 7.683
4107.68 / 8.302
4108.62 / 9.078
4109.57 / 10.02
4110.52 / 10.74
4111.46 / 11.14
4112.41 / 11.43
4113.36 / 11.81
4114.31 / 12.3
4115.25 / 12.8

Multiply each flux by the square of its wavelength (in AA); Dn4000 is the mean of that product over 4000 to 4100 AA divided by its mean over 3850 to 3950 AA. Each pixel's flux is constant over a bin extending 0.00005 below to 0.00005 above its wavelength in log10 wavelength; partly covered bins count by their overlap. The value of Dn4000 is 1.14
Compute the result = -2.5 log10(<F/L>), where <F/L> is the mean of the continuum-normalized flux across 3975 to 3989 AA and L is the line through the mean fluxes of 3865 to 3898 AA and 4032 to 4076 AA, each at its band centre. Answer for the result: 0.113 mag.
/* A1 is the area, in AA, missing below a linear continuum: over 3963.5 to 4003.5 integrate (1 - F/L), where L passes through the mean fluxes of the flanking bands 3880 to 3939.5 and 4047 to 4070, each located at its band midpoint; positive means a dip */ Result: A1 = 7.4 AA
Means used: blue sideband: 14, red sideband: 16.6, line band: 12.5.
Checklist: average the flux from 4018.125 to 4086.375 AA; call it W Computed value 16.4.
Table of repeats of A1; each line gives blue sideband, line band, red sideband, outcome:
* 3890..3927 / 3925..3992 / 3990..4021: 9.7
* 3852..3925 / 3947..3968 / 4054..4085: 2.5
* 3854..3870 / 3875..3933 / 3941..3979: 3.8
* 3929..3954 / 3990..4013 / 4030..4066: -0.5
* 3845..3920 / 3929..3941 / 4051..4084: -1.2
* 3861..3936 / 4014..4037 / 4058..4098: -4.0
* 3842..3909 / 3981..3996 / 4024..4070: 0.4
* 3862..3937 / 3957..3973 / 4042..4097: 6.3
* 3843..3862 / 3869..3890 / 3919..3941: 5.5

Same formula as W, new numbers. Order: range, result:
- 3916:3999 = 14.2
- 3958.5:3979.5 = 8.77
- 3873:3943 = 14.1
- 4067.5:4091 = 15.1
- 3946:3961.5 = 15.2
